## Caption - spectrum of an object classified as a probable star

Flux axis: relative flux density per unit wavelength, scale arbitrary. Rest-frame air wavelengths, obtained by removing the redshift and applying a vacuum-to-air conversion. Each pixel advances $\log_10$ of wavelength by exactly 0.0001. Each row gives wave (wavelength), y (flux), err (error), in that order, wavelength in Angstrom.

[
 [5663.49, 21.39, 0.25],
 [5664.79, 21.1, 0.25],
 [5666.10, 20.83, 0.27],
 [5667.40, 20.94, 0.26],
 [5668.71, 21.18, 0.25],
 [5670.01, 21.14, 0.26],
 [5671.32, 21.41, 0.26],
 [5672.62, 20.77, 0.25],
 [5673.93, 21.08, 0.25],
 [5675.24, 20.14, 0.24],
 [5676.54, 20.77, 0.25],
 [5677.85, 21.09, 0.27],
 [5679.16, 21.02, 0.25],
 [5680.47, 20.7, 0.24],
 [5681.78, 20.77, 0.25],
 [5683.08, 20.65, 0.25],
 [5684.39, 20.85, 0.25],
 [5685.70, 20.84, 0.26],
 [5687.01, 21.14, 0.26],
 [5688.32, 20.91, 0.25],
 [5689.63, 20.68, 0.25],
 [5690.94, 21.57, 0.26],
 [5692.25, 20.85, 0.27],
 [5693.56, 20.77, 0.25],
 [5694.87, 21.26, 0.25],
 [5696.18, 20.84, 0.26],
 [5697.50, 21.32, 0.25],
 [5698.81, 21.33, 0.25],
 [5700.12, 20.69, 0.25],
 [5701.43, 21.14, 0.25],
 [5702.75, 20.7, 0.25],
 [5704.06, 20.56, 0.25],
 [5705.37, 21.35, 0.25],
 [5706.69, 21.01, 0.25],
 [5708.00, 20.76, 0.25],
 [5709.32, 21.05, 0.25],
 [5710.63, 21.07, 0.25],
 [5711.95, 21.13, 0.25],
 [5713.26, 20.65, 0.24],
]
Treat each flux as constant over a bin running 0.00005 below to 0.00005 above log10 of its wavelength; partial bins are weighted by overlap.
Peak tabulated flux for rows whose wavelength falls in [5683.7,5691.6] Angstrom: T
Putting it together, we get 21.57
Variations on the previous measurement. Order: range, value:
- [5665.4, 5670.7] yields 21.18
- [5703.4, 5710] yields 21.35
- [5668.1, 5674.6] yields 21.41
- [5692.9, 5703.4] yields 21.33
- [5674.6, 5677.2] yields 20.77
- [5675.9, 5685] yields 21.09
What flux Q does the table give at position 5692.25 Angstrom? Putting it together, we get 20.85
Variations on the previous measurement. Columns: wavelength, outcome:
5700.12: 20.69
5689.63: 20.68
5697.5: 21.32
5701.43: 21.14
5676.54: 20.77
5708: 20.76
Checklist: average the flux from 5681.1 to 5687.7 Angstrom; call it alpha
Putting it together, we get 20.9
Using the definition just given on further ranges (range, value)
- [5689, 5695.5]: 21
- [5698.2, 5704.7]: 20.9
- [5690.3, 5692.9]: 21.2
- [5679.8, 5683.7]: 20.7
